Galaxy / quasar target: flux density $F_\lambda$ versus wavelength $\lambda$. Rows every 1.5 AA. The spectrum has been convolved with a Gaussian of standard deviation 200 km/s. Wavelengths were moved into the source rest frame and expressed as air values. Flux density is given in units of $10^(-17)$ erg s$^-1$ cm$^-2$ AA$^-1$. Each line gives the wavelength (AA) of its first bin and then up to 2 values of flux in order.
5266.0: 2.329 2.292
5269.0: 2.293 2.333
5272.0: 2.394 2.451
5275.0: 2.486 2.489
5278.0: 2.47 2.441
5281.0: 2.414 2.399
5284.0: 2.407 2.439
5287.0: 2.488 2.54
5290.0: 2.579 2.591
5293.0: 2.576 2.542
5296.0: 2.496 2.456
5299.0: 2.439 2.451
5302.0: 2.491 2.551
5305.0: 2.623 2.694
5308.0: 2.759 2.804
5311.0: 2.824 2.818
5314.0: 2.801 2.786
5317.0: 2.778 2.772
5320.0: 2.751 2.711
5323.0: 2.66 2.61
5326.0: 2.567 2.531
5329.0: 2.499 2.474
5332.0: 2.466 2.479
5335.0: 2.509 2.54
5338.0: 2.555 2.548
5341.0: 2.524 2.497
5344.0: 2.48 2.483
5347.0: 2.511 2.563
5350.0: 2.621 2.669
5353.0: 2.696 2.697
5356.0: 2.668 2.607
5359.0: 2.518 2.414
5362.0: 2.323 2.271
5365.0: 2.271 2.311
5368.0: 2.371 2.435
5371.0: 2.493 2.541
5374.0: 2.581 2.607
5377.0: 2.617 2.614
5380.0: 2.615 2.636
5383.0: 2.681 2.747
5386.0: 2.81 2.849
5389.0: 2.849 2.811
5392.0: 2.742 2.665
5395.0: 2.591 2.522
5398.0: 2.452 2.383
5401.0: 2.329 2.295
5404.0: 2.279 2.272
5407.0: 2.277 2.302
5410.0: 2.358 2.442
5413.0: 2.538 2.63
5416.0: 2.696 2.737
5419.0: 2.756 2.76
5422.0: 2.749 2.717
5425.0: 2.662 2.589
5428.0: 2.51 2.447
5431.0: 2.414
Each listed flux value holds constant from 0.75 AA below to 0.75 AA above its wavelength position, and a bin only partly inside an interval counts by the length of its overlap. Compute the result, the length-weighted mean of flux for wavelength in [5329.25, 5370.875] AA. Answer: 2.5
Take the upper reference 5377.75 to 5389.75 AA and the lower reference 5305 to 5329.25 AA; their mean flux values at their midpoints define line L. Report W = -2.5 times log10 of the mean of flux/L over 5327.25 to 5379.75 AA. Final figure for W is 0.08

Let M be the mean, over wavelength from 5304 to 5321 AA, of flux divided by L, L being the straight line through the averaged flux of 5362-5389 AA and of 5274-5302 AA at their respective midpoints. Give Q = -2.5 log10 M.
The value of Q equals -0.11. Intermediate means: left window 2.48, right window 2.56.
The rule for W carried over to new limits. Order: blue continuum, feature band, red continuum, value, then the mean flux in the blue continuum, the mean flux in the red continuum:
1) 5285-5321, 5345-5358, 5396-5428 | -0.016 mag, 2.63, 2.51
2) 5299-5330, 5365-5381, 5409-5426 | 0.059 mag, 2.67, 2.63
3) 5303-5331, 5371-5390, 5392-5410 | -0.083 mag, 2.69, 2.41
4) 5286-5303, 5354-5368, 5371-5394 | 0.084 mag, 2.51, 2.68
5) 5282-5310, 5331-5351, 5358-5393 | 0.015 mag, 2.54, 2.57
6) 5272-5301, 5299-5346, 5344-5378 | -0.050 mag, 2.48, 2.51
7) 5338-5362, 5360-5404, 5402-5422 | -0.006 mag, 2.56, 2.5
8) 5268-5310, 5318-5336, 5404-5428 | -0.028 mag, 2.5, 2.55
